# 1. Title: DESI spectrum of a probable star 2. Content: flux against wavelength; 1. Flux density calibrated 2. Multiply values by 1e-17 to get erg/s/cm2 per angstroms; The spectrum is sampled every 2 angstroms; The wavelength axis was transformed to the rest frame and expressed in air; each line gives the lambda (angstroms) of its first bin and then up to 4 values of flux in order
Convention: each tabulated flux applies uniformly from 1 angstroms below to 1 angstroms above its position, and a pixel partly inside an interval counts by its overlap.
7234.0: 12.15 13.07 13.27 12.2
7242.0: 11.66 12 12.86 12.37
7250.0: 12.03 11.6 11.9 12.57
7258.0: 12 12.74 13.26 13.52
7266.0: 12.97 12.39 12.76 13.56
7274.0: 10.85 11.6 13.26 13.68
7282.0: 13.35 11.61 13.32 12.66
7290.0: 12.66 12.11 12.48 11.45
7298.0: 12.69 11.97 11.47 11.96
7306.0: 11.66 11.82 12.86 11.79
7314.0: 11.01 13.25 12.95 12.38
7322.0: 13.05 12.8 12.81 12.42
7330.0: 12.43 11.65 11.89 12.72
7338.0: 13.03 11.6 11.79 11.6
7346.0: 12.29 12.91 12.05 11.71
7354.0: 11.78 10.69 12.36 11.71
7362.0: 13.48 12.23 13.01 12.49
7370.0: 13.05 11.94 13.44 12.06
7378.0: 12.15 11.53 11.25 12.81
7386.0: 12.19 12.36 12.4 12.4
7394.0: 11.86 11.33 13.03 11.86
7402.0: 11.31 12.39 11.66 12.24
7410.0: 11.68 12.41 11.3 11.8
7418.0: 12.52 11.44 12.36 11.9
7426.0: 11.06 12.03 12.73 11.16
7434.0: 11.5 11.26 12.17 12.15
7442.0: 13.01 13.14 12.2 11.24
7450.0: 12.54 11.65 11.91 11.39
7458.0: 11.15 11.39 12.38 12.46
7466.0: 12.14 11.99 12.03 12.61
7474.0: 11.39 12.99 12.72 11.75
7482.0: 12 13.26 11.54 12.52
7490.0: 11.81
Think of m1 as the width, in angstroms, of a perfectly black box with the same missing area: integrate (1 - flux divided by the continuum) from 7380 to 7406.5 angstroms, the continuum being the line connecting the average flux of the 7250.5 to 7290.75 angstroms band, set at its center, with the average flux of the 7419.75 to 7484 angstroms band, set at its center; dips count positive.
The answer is 0.34 angstroms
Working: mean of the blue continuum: 12.6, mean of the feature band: 12.1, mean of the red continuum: 12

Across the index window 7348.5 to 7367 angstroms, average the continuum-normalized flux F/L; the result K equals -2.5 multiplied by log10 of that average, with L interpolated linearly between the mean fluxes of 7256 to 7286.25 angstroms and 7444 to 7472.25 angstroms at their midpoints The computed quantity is 0.02 mag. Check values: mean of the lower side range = 12.7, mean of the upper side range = 12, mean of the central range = 12.1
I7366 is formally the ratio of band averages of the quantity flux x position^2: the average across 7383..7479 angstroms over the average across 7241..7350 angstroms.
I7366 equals 1.01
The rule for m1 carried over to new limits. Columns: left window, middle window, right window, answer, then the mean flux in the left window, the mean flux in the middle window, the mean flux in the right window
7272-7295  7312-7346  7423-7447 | 0.21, 12.6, 12.3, 12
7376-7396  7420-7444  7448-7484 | 0.16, 12.1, 12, 12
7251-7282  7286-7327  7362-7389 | 0.68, 12.6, 12.3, 12.4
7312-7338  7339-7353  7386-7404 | 0.39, 12.4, 12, 12.1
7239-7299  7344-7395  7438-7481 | 0.19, 12.5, 12.2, 12.1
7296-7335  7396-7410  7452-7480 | 0.13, 12.2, 12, 12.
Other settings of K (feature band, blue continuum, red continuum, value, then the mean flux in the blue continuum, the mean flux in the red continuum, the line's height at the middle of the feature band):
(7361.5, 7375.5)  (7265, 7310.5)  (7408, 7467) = -0.053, 12.4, 11.9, 12.1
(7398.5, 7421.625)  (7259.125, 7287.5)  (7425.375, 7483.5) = 0.027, 12.8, 12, 12.2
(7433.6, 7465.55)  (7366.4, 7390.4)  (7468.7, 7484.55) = 0.030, 12.3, 12.3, 12.3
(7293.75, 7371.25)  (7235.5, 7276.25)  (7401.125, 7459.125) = -0.002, 12.4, 11.9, 12.2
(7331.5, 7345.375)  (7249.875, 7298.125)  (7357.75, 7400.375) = 0.030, 12.5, 12.3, 12.4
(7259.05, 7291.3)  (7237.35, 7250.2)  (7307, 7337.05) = -0.034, 12.3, 12.4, 12.4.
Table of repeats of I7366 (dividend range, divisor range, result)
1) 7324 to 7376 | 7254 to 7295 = 0.99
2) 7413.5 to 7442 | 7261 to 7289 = 0.97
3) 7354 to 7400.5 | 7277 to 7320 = 1.01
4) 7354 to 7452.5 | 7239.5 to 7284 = 1.01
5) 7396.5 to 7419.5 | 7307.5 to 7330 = 0.98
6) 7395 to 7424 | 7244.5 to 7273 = 0.99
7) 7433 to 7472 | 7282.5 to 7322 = 1.02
